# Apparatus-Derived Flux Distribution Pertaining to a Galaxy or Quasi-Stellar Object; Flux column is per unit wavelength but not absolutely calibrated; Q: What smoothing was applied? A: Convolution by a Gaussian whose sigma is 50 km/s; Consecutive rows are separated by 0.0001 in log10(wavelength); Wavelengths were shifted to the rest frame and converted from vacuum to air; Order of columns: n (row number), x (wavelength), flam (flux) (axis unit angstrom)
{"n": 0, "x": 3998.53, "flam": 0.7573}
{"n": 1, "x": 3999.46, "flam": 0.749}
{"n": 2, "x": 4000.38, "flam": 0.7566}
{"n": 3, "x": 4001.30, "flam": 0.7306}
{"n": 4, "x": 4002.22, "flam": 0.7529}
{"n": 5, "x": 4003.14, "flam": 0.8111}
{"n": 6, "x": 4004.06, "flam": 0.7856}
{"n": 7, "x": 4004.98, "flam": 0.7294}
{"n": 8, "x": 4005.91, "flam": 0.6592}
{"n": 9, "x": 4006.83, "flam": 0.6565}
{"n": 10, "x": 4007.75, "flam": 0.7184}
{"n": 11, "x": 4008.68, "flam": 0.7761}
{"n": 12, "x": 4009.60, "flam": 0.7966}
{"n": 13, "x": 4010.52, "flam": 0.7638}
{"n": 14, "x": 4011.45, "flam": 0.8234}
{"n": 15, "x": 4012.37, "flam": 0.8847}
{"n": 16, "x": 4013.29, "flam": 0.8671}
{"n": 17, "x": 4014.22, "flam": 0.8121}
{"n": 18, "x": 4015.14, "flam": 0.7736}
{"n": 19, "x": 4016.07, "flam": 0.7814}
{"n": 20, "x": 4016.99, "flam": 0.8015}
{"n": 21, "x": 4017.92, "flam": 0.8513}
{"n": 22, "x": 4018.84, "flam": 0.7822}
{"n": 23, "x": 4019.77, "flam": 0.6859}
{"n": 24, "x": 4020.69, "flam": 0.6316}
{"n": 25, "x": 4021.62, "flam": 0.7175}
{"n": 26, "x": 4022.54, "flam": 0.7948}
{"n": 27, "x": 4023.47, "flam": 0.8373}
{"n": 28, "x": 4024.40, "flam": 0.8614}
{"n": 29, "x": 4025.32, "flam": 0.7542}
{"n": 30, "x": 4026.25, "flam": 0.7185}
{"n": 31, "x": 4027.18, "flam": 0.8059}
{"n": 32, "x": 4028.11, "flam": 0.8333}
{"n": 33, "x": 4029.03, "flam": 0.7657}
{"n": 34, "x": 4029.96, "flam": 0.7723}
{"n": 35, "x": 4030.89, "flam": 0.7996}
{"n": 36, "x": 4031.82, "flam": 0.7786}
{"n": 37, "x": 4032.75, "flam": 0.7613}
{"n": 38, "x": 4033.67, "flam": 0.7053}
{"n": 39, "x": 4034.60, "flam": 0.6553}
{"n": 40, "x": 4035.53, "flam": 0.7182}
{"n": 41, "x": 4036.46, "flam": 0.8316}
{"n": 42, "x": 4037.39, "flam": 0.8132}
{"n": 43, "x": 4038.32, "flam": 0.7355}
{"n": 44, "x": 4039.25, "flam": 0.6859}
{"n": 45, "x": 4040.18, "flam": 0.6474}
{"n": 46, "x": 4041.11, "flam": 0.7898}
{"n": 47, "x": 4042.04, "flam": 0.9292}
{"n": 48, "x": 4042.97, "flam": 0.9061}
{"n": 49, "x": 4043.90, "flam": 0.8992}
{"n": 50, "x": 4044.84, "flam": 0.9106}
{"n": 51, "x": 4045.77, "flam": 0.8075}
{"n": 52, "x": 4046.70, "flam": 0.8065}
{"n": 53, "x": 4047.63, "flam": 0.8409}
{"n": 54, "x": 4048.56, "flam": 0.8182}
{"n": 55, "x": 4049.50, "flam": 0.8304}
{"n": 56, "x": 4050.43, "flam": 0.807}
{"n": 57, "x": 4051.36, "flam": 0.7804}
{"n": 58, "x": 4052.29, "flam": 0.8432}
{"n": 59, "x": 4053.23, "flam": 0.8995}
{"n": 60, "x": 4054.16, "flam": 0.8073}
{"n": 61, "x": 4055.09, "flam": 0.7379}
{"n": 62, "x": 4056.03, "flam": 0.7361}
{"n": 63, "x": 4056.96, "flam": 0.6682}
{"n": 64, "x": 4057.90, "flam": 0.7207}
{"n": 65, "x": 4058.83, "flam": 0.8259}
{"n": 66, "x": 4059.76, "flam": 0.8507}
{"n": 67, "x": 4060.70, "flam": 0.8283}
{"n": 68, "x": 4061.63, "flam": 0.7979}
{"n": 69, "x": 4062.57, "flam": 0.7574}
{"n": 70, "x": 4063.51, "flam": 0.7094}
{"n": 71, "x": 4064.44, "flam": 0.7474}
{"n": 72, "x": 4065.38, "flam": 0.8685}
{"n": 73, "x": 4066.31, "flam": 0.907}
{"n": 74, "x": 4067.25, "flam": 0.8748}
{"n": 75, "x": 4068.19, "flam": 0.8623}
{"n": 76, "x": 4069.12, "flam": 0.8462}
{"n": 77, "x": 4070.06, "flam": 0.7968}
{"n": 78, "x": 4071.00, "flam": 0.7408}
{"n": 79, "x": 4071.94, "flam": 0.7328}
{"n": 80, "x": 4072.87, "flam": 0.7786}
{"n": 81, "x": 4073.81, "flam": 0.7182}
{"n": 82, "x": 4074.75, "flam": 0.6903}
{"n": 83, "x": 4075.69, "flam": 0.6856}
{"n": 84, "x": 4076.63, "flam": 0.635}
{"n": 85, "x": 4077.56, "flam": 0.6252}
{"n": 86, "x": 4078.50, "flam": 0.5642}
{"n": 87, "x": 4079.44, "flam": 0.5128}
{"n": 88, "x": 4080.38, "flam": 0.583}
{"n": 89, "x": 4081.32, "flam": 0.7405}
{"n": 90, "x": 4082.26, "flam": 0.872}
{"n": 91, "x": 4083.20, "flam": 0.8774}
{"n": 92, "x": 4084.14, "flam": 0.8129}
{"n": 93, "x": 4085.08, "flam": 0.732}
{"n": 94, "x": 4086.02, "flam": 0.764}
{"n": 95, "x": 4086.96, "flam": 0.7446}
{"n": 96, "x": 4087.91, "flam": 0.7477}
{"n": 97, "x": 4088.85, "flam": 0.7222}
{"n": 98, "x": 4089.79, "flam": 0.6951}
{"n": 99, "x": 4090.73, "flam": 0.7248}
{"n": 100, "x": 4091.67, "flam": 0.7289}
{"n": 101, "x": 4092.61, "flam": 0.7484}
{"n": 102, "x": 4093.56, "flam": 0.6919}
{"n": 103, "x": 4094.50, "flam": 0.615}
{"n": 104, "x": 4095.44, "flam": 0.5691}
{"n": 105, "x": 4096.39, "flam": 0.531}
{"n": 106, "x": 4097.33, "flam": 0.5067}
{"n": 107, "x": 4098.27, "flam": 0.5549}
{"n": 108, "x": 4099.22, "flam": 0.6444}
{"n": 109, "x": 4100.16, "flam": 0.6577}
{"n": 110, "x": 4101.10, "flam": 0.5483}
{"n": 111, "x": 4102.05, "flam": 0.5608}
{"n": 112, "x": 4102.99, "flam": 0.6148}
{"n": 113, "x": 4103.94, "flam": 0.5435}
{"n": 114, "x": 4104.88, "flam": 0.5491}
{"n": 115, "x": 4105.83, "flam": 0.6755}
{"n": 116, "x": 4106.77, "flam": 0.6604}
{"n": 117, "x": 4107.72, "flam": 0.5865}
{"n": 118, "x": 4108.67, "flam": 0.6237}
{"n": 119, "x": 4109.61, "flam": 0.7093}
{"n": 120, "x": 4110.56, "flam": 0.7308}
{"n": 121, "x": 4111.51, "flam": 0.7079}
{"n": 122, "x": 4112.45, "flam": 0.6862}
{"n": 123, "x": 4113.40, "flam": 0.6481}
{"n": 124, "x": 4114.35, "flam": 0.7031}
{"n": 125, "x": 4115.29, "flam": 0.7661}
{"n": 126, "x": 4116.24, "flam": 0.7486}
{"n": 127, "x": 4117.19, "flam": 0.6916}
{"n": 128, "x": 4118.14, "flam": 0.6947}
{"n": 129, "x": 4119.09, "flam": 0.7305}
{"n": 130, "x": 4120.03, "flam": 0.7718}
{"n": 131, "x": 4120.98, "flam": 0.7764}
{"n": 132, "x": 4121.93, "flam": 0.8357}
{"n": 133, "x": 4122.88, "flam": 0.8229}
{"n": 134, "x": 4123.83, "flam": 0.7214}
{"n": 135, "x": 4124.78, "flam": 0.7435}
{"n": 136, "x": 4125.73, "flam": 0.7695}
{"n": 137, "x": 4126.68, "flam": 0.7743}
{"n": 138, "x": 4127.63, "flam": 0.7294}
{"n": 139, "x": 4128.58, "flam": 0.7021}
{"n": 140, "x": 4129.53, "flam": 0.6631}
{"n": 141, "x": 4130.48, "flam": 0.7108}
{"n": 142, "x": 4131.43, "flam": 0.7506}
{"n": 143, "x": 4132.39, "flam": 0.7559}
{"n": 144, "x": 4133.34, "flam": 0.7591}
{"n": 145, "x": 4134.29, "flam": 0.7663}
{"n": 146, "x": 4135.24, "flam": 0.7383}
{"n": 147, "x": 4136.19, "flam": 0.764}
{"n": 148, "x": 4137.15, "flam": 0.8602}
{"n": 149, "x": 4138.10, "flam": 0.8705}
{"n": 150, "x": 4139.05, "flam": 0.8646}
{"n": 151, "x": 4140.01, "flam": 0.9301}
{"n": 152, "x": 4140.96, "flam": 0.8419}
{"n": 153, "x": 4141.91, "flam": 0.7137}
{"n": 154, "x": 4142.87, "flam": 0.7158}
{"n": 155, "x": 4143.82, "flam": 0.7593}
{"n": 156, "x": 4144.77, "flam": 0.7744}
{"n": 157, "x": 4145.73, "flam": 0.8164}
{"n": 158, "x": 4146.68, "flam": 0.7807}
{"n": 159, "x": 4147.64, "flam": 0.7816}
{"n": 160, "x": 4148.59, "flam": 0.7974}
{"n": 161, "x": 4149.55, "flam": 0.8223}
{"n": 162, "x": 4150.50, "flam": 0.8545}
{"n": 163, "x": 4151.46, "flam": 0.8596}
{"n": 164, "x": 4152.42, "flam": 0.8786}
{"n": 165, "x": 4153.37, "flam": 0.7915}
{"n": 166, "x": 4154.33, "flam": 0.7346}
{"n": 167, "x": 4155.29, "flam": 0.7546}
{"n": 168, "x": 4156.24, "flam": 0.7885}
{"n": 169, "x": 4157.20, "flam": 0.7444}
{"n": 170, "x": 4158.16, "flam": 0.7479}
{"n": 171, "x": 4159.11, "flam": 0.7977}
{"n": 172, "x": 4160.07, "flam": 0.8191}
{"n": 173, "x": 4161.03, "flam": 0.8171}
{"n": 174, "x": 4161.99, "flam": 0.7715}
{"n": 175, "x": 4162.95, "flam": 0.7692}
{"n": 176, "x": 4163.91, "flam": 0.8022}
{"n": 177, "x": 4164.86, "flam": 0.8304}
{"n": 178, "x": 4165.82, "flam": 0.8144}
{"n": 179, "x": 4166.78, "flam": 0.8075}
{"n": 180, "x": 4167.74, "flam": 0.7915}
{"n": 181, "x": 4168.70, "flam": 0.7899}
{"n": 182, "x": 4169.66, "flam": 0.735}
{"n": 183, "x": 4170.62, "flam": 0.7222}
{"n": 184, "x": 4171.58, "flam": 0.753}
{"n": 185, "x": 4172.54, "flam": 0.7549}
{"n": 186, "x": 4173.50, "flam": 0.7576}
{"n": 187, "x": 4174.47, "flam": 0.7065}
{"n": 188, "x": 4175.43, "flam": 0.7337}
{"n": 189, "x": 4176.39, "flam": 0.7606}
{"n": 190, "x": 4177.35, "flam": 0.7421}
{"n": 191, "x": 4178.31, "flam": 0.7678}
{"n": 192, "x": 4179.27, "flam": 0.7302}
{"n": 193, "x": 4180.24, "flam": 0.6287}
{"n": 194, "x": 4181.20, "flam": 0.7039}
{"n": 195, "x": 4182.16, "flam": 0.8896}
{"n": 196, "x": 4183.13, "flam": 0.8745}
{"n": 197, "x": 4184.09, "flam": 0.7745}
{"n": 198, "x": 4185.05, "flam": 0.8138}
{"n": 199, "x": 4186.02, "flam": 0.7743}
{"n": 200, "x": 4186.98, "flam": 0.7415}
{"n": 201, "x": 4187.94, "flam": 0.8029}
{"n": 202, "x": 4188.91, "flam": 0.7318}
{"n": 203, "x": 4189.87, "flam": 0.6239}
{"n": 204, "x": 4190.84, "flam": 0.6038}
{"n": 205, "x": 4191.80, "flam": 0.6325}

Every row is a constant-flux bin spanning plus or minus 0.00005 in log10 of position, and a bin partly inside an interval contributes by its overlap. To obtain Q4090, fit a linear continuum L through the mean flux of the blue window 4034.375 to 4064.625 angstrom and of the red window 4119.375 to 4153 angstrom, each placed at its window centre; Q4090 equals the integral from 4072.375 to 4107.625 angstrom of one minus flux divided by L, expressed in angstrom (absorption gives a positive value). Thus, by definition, 5.58 angstrom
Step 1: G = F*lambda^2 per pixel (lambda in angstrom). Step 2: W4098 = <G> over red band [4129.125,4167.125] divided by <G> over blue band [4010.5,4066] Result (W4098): 1.1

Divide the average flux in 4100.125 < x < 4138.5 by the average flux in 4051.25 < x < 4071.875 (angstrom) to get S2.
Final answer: 0.9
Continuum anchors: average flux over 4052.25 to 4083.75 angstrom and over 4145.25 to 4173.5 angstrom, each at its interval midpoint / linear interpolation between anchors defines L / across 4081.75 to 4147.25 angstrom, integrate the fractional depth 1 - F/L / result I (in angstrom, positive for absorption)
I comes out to 4.7 angstrom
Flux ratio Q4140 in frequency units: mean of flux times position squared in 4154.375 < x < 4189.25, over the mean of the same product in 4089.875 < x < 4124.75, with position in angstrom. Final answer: 1.2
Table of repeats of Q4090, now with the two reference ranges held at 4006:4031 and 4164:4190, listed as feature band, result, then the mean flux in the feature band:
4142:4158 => -0.5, 0.788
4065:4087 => 0.7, 0.748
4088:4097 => 1.2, 0.671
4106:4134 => 1.7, 0.723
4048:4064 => -0.3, 0.79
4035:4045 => -0.3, 0.801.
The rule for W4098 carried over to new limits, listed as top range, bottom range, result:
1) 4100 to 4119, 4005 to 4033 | 0.89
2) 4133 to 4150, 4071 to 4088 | 1.15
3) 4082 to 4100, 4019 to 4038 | 0.94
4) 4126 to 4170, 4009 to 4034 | 1.07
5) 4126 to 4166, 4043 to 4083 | 1.06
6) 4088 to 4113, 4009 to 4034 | 0.85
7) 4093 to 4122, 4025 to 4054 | 0.85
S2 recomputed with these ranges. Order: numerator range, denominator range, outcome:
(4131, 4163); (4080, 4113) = 1.18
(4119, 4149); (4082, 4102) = 1.13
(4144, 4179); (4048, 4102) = 1.07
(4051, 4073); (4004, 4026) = 1.03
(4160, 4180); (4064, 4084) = 1.03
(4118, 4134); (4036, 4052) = 0.92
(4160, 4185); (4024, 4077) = 0.98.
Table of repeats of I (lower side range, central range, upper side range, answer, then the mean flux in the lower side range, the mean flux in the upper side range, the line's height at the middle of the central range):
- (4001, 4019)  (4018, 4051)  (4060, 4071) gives 0.41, 0.778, 0.815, 0.794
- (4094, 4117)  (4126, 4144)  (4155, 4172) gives -1.63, 0.632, 0.782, 0.708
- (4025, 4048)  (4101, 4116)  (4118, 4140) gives 2.40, 0.787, 0.769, 0.773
